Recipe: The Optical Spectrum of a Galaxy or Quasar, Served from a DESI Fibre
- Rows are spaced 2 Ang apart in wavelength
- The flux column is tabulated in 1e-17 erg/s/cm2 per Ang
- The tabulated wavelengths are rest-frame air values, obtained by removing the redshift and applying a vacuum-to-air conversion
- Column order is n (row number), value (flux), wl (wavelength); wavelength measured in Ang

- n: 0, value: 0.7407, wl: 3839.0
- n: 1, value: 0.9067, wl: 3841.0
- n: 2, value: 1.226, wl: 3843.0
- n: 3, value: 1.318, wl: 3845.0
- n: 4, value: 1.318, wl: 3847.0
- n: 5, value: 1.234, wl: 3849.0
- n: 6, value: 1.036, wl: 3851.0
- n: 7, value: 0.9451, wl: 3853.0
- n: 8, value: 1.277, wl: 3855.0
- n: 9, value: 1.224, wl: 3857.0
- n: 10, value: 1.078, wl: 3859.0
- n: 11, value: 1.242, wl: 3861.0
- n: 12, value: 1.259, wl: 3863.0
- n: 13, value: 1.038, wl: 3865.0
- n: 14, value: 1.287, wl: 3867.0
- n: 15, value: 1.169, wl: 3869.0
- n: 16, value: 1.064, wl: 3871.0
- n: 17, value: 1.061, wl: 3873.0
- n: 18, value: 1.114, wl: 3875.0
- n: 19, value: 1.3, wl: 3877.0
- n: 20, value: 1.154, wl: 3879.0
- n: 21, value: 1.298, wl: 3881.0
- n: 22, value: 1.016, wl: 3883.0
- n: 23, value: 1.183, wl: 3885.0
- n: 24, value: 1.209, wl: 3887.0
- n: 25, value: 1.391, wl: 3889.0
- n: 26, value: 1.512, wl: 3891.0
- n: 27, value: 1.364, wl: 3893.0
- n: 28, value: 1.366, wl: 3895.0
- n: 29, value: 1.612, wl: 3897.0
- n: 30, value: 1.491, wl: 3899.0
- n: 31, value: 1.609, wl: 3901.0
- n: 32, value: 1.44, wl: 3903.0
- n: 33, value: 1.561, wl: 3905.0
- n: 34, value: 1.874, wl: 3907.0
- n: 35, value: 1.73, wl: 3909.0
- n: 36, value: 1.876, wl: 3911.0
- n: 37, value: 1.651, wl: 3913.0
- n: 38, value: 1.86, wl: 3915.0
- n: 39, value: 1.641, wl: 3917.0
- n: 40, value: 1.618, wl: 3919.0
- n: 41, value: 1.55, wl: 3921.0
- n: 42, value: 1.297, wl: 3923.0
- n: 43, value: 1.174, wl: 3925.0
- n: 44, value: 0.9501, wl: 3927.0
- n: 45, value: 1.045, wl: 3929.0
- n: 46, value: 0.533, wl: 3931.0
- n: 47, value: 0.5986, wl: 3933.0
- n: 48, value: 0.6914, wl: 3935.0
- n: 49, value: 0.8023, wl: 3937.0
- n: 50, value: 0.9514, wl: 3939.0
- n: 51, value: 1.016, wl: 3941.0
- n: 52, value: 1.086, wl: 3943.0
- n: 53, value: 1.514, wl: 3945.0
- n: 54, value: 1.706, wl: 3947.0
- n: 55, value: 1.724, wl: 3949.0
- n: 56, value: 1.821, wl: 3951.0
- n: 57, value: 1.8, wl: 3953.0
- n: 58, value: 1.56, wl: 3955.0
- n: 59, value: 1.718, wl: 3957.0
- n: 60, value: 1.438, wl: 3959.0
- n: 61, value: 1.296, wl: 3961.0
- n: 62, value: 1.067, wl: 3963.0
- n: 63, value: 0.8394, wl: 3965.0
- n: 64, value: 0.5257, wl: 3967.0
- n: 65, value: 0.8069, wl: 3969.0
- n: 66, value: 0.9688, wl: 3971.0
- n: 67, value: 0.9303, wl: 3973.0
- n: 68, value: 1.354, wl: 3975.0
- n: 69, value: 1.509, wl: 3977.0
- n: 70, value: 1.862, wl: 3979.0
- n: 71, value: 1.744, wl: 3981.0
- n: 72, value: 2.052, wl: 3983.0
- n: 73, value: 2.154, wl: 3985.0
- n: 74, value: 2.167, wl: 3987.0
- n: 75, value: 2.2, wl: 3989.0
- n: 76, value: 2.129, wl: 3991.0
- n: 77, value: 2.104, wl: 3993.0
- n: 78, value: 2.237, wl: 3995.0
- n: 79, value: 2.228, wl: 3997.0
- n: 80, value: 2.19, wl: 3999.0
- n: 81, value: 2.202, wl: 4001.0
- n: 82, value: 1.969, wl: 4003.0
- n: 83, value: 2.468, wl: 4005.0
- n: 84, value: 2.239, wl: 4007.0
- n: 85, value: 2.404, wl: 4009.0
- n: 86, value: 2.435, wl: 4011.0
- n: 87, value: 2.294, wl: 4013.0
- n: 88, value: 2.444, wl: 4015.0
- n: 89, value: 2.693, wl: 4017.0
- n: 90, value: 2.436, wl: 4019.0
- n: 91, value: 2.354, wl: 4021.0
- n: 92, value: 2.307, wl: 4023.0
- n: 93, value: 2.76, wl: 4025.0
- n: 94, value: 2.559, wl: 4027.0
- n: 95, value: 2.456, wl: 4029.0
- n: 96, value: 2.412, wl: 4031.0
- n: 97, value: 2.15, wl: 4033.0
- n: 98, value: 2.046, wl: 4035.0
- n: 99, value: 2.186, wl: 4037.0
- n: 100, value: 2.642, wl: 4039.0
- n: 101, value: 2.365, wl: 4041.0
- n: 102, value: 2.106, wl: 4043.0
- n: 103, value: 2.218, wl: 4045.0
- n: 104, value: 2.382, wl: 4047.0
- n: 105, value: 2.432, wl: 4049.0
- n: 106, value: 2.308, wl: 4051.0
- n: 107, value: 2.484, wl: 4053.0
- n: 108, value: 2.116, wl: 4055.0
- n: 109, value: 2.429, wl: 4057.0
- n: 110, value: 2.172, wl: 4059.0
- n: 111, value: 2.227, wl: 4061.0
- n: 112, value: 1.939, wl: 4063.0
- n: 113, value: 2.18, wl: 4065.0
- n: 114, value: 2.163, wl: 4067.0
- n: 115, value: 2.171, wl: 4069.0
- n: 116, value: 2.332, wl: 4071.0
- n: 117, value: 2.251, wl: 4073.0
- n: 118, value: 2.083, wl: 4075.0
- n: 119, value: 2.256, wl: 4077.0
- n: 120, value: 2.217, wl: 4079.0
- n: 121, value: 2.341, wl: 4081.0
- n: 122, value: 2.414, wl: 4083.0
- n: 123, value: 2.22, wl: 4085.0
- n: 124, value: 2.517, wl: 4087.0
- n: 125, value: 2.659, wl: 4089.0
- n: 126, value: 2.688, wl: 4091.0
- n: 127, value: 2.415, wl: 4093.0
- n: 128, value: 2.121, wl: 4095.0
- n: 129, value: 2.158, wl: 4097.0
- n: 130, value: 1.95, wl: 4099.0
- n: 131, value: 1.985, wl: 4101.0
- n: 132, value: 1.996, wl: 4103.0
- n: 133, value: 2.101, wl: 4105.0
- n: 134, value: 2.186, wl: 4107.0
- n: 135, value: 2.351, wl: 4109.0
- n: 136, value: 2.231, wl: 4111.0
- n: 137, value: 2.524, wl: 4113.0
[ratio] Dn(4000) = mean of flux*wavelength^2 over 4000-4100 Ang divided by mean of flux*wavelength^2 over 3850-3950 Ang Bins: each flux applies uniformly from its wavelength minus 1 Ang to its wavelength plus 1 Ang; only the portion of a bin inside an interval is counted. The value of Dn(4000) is 1.94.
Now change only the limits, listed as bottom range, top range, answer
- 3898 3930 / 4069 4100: 1.65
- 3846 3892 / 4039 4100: 2.12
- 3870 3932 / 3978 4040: 1.75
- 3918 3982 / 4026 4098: 1.97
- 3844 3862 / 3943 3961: 1.43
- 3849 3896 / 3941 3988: 1.27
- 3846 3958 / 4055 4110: 1.86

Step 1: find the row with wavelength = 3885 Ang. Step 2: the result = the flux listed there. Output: 1.183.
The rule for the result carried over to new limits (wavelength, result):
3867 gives 1.287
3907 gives 1.874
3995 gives 2.237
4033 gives 2.15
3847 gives 1.318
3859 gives 1.078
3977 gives 1.509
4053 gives 2.484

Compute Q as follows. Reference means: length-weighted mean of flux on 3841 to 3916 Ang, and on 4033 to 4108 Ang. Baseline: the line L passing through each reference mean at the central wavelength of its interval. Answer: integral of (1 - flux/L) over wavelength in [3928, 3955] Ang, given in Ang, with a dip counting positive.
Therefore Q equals 7.5 Ang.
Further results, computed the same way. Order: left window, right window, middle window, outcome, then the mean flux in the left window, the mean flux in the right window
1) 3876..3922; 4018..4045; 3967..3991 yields 5.2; 1.49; 2.36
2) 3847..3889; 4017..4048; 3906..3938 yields 4.8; 1.17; 2.37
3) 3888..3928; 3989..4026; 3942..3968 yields 6.9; 1.53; 2.32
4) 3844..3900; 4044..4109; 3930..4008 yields 8.9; 1.23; 2.25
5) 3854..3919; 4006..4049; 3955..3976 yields 8.8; 1.38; 2.38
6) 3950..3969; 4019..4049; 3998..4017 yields -3.1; 1.31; 2.36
